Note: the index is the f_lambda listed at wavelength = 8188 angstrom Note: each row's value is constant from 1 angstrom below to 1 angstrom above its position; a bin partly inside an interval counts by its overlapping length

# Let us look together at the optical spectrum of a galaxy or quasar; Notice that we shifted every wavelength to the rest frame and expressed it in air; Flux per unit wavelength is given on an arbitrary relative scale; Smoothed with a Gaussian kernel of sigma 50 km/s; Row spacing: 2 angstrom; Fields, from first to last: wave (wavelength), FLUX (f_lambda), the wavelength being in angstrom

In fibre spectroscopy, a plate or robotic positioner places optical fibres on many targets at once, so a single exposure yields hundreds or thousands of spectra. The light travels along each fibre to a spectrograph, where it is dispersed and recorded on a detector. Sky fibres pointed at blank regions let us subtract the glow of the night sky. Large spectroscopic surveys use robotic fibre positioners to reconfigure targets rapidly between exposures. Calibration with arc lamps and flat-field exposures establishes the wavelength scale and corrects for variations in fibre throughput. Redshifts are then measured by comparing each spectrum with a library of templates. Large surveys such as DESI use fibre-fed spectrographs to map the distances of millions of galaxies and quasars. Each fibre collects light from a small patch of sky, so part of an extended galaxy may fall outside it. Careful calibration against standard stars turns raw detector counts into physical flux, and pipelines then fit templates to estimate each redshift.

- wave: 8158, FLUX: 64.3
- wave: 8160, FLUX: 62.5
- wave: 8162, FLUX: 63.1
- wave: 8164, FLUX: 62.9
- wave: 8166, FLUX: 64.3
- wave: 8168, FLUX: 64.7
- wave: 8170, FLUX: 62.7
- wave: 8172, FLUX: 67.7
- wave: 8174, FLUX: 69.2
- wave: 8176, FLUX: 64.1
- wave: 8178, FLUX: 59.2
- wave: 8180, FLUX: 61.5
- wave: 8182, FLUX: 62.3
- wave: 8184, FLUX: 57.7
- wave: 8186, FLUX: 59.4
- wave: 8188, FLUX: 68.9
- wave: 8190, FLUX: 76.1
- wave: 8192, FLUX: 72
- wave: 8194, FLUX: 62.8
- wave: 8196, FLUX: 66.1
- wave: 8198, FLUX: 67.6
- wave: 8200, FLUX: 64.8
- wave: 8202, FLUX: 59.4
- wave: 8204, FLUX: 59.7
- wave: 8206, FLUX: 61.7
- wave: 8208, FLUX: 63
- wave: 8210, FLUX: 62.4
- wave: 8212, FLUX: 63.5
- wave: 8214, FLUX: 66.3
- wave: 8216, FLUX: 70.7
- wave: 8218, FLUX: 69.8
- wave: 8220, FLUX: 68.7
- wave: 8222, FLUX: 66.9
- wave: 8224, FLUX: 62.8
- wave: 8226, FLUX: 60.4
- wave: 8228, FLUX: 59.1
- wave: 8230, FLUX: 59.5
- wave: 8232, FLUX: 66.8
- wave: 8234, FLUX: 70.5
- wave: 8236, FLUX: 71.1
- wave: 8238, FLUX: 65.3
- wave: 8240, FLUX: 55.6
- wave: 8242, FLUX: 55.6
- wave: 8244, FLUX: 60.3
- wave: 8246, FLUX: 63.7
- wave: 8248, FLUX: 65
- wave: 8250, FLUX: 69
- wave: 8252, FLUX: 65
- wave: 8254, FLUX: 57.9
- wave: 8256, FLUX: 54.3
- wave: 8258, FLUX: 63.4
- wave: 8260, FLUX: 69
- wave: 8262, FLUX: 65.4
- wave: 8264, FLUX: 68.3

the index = 68.9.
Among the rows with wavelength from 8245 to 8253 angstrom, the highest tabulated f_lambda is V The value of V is 69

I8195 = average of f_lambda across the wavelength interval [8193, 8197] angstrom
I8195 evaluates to 64.4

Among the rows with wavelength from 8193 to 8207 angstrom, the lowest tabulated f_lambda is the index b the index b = 59.4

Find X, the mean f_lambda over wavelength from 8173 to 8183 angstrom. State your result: 63.3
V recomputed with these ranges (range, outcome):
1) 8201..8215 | 66.3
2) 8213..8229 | 70.7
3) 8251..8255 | 65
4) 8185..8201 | 76.1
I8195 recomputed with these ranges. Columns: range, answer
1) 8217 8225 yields 67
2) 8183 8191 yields 65.5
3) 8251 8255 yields 61.5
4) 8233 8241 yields 65.6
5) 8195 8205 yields 63.5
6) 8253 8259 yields 58.5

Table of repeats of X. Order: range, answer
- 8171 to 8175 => 68.5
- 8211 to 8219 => 67.6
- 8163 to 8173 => 64.5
